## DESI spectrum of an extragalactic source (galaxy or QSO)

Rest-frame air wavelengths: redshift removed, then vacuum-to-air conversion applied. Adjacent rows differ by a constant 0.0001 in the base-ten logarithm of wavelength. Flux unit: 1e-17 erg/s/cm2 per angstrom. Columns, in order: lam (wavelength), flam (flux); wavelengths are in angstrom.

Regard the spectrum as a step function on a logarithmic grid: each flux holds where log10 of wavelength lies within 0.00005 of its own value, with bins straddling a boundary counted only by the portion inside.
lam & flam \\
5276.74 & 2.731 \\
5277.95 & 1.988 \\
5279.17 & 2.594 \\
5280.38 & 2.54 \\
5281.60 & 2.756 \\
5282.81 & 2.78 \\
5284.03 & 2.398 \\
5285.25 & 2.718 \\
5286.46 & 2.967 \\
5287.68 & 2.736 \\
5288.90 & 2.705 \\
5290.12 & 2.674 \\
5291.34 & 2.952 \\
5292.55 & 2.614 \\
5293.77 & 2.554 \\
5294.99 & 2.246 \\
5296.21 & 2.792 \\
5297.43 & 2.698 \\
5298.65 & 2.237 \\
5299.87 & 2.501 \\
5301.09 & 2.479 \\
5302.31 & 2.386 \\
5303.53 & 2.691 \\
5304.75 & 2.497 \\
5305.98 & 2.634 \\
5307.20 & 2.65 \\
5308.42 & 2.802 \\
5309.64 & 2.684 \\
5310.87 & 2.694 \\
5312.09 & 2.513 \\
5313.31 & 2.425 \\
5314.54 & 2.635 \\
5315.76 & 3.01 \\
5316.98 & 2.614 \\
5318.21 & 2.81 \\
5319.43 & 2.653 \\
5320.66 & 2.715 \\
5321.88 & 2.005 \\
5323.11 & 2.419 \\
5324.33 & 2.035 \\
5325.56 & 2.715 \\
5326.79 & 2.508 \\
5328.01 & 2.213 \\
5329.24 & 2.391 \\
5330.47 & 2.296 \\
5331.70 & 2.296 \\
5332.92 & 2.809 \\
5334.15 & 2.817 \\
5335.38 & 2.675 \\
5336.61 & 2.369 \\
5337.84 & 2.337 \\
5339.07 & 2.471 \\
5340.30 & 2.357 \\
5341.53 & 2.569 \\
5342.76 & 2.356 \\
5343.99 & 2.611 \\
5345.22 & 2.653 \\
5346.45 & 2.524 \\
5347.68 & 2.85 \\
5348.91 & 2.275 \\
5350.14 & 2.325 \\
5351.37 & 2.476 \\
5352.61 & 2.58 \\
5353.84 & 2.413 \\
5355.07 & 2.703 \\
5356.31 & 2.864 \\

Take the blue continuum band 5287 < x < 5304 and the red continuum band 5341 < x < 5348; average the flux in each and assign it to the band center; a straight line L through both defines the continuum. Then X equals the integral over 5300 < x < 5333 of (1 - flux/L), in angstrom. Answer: 0.7 angstrom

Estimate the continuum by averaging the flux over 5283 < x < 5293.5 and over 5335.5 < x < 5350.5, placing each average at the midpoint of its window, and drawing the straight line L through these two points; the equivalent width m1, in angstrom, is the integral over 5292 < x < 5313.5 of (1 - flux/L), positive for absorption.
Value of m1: 0.7 angstrom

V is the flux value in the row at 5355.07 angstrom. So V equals 2.703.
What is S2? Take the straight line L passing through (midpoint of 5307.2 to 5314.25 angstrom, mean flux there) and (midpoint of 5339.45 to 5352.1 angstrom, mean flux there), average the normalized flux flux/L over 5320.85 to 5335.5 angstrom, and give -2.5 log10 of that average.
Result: 0.056 mag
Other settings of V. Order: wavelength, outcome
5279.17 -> 2.594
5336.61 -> 2.369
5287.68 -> 2.736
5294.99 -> 2.246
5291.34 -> 2.952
